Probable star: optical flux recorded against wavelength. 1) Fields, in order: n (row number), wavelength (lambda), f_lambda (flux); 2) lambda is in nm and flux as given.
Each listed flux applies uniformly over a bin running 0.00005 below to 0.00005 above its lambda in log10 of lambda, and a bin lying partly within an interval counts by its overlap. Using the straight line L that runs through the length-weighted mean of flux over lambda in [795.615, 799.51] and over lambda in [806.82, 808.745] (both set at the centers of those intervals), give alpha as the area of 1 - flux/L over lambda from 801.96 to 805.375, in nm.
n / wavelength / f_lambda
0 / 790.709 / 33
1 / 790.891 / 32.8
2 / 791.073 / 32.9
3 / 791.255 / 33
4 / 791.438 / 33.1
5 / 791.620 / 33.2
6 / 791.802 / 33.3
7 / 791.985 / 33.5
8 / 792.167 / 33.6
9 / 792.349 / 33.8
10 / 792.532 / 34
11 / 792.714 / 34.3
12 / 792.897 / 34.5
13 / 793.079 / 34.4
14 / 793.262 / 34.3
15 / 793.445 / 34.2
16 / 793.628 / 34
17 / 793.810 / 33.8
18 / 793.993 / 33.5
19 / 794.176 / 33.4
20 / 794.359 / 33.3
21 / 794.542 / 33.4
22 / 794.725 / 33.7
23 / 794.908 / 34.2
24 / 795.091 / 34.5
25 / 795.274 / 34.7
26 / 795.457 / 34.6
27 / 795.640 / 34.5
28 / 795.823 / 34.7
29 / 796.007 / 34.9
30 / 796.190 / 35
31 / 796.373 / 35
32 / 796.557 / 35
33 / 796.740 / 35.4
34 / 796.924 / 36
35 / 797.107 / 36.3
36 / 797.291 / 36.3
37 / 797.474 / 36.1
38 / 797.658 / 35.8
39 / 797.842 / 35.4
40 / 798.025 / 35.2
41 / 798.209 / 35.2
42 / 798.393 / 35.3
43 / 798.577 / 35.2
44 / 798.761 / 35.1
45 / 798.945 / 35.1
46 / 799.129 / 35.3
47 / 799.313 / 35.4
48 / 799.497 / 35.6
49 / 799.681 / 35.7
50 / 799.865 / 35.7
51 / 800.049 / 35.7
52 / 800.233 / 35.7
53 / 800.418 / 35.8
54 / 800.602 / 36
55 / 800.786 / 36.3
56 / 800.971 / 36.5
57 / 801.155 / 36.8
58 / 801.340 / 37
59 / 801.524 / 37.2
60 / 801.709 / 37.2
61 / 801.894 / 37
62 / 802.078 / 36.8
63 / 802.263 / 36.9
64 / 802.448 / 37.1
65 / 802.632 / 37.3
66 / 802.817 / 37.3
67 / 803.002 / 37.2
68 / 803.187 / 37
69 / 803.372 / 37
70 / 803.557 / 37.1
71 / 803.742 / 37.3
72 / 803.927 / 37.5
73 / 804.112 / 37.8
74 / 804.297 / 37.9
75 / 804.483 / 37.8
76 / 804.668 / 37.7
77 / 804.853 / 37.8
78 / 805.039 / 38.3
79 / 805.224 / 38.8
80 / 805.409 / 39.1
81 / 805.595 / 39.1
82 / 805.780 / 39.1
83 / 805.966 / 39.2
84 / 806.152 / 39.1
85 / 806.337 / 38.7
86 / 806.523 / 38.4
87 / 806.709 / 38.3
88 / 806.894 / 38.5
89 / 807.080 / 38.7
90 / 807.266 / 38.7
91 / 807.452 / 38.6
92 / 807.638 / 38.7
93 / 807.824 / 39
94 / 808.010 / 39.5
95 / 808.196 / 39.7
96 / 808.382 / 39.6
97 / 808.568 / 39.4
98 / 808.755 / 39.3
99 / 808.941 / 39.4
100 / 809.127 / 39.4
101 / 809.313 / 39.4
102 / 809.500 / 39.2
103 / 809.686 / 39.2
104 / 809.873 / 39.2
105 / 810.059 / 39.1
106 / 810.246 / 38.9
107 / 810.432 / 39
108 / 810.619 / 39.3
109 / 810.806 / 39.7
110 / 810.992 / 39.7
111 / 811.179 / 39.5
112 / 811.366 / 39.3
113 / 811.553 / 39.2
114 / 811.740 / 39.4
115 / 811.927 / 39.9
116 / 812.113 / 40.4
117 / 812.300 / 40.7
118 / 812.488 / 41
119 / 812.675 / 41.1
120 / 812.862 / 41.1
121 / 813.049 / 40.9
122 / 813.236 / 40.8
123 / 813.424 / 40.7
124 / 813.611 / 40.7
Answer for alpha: 0.01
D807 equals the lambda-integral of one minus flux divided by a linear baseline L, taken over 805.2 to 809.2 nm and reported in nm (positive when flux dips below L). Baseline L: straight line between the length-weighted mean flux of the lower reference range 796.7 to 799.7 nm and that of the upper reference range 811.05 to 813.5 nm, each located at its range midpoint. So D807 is -0.046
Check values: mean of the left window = 35.5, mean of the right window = 40.3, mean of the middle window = 39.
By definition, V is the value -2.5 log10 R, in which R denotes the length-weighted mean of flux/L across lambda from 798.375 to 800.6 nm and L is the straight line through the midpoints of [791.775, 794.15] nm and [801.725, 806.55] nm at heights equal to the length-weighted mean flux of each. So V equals 0.02 mag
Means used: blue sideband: 33.9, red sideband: 37.8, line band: 35.5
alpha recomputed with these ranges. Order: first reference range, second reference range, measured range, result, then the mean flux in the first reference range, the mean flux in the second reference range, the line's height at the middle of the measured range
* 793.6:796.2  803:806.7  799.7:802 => 0.01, 34.1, 38.1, 36.5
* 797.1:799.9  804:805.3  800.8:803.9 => 0.00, 35.5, 38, 37.1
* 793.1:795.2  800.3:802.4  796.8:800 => -0.01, 33.9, 36.7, 35.5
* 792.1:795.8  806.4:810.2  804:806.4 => -0.03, 34.1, 39.1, 38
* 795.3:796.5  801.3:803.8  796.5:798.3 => -0.02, 34.8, 37.1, 35.3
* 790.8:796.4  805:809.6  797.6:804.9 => 0.06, 33.9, 39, 36.8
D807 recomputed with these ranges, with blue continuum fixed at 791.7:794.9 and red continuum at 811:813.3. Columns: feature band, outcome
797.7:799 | 0.01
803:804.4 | 0.00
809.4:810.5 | 0.01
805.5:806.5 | -0.02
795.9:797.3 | -0.02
